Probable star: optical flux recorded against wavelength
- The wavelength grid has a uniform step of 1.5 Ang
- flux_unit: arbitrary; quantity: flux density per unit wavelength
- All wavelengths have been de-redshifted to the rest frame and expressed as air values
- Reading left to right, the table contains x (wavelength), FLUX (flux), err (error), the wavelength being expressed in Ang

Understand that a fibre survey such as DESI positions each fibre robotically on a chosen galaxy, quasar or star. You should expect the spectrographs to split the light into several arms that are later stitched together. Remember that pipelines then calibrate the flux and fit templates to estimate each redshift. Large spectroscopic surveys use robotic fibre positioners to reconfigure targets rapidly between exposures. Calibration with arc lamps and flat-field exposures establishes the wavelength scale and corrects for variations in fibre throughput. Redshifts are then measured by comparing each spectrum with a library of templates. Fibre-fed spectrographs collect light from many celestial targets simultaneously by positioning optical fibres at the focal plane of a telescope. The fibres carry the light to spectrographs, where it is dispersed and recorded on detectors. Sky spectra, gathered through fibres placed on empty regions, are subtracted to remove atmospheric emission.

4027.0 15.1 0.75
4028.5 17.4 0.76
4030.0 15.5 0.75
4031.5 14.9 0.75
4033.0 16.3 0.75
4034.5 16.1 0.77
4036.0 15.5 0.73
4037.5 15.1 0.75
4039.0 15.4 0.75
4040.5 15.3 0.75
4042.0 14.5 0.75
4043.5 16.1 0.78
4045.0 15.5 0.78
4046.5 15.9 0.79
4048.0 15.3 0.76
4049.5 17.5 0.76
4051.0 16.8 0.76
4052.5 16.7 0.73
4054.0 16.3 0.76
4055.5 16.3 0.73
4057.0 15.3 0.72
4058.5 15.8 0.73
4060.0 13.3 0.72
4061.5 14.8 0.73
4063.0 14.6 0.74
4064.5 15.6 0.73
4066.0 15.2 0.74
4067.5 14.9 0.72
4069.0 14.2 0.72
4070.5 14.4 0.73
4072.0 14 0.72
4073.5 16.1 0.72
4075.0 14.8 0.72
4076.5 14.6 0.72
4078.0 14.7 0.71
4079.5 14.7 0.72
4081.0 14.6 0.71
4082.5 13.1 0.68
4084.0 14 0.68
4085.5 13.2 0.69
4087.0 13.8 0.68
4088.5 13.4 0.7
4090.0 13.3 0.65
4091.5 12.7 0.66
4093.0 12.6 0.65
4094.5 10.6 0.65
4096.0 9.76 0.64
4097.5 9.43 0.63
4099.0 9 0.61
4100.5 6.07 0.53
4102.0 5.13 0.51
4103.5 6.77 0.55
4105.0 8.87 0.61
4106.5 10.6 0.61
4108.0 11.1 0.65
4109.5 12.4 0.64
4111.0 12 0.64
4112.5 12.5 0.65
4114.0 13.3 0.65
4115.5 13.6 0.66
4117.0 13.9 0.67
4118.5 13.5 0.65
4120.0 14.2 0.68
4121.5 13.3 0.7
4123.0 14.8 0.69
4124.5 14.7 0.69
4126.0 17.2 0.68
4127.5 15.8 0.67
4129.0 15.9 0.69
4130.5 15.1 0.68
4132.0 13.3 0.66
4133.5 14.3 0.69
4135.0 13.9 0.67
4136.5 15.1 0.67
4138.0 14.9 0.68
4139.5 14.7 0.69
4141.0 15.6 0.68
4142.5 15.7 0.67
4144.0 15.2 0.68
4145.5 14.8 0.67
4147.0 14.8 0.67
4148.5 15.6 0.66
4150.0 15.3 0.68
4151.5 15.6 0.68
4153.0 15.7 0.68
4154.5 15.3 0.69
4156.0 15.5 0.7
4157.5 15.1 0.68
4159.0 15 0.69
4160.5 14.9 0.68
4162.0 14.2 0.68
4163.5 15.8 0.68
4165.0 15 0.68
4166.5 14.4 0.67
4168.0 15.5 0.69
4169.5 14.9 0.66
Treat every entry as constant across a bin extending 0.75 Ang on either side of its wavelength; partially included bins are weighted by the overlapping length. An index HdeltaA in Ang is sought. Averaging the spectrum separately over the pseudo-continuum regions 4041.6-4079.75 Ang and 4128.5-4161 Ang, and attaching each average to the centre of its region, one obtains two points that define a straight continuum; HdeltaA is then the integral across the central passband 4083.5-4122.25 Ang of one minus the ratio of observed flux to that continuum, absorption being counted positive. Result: 9.44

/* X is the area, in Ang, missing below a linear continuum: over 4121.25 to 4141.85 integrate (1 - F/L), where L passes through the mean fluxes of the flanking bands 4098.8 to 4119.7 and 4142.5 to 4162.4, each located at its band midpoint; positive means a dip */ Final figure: -3.1 Ang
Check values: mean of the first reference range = 10.7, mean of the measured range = 14.9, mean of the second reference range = 15.2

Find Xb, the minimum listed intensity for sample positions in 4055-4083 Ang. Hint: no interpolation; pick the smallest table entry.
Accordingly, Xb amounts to 13.1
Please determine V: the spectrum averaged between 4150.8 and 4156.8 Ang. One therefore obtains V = 15.5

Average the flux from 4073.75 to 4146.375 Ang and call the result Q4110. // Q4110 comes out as 13.1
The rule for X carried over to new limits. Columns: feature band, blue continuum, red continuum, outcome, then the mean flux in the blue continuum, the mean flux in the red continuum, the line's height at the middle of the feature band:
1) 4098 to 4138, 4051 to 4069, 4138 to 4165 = 7.0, 15.4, 15.2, 15.3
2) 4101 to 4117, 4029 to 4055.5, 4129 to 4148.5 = 4.7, 15.8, 14.9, 15.2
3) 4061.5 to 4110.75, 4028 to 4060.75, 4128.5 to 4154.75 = 9.5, 15.8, 15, 15.4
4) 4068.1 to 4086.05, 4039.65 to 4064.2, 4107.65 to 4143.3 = 0.9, 15.6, 14.2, 15.1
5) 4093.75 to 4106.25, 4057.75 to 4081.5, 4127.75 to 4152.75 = 5.5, 14.8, 15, 14.9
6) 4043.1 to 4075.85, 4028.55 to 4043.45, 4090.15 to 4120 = -3.5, 15.5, 10.9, 13.9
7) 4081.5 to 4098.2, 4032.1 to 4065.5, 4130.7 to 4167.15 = 3.2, 15.6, 15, 15.4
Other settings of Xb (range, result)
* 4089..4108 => 5.13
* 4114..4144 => 13.3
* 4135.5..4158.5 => 14.7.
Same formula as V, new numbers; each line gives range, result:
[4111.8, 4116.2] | 13.1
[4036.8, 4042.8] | 15.1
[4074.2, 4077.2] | 14.7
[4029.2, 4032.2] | 15.2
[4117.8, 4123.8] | 14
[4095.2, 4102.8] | 7.89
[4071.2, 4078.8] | 14.8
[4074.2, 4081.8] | 14.7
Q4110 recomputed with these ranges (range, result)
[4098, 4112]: 9.17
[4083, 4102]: 11.3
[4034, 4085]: 15.2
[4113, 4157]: 14.8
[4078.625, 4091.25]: 13.7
